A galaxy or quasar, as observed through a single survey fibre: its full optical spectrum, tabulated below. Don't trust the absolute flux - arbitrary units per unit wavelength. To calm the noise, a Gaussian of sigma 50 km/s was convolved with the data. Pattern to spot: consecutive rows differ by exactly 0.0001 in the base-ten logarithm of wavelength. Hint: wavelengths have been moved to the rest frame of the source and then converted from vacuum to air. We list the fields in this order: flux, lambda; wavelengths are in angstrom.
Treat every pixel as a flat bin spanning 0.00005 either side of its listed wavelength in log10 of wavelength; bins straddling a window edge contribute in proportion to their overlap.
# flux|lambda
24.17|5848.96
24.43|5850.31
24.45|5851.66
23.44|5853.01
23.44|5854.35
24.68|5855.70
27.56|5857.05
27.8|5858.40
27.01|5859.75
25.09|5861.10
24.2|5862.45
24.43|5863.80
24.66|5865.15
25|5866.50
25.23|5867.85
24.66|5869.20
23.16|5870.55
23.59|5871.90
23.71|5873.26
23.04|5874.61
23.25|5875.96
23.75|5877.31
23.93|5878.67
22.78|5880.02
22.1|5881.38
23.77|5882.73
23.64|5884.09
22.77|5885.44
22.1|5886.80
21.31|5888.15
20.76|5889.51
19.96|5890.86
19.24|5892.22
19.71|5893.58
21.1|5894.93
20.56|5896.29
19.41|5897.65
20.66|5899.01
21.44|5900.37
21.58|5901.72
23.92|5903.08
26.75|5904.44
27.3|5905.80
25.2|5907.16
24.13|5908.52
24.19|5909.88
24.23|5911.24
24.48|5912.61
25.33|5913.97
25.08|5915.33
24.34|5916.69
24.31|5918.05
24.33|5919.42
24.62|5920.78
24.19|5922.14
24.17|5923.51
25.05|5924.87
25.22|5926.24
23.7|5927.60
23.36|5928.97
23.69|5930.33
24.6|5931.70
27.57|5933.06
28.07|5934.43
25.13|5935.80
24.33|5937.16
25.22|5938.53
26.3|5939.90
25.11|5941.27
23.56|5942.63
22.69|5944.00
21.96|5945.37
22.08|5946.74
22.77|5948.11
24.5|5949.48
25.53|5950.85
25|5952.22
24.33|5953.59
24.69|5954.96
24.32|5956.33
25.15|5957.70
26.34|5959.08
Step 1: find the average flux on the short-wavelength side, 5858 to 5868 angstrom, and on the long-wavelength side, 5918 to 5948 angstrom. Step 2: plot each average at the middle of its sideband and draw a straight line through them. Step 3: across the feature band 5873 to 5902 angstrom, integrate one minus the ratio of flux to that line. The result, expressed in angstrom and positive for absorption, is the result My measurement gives 3.8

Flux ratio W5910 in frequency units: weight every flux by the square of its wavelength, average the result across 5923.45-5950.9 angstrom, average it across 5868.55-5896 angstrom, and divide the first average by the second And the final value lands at 1.11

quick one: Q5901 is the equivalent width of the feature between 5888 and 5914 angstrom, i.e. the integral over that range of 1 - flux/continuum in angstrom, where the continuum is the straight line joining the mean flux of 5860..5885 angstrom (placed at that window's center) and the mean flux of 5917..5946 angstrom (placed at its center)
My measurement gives 1.88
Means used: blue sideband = 23.9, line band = 22.5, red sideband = 24.6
